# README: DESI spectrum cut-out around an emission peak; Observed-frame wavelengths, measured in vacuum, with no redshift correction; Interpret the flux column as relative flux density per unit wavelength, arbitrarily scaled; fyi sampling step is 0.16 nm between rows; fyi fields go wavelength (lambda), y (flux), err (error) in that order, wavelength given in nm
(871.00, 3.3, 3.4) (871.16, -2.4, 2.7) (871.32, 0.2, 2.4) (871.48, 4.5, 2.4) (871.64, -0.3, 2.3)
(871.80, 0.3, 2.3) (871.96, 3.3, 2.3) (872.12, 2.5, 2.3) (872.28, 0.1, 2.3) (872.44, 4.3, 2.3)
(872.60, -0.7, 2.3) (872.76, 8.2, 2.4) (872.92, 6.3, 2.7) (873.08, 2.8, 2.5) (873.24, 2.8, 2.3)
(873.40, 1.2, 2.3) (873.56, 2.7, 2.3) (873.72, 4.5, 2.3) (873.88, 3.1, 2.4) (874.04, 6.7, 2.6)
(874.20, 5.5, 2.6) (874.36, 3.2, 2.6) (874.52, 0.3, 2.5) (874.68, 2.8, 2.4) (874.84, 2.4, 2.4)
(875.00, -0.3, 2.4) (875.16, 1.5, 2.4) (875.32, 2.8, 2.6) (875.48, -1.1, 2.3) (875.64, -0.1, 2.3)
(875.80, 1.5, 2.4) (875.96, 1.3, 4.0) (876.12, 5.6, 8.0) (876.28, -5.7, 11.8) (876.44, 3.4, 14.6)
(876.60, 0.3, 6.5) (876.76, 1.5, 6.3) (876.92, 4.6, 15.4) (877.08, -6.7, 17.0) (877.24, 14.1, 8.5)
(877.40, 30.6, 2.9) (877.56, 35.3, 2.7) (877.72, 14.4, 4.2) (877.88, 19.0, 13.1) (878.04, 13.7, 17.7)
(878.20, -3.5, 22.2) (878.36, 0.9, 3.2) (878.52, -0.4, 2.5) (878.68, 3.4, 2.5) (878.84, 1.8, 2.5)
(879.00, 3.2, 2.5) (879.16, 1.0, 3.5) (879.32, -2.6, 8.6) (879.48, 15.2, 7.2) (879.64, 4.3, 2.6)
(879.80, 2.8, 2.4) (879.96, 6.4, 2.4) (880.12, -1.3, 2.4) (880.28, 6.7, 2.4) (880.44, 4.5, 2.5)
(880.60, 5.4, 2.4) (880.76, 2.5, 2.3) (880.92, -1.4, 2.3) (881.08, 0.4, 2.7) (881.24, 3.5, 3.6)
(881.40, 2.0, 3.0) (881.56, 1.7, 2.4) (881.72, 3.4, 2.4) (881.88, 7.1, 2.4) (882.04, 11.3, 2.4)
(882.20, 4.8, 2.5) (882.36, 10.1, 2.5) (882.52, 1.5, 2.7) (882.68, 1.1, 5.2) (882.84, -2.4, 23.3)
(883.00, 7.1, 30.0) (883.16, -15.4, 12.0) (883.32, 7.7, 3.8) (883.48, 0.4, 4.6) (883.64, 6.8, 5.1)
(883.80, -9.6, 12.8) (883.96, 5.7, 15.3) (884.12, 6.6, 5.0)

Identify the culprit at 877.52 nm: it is H-gamma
